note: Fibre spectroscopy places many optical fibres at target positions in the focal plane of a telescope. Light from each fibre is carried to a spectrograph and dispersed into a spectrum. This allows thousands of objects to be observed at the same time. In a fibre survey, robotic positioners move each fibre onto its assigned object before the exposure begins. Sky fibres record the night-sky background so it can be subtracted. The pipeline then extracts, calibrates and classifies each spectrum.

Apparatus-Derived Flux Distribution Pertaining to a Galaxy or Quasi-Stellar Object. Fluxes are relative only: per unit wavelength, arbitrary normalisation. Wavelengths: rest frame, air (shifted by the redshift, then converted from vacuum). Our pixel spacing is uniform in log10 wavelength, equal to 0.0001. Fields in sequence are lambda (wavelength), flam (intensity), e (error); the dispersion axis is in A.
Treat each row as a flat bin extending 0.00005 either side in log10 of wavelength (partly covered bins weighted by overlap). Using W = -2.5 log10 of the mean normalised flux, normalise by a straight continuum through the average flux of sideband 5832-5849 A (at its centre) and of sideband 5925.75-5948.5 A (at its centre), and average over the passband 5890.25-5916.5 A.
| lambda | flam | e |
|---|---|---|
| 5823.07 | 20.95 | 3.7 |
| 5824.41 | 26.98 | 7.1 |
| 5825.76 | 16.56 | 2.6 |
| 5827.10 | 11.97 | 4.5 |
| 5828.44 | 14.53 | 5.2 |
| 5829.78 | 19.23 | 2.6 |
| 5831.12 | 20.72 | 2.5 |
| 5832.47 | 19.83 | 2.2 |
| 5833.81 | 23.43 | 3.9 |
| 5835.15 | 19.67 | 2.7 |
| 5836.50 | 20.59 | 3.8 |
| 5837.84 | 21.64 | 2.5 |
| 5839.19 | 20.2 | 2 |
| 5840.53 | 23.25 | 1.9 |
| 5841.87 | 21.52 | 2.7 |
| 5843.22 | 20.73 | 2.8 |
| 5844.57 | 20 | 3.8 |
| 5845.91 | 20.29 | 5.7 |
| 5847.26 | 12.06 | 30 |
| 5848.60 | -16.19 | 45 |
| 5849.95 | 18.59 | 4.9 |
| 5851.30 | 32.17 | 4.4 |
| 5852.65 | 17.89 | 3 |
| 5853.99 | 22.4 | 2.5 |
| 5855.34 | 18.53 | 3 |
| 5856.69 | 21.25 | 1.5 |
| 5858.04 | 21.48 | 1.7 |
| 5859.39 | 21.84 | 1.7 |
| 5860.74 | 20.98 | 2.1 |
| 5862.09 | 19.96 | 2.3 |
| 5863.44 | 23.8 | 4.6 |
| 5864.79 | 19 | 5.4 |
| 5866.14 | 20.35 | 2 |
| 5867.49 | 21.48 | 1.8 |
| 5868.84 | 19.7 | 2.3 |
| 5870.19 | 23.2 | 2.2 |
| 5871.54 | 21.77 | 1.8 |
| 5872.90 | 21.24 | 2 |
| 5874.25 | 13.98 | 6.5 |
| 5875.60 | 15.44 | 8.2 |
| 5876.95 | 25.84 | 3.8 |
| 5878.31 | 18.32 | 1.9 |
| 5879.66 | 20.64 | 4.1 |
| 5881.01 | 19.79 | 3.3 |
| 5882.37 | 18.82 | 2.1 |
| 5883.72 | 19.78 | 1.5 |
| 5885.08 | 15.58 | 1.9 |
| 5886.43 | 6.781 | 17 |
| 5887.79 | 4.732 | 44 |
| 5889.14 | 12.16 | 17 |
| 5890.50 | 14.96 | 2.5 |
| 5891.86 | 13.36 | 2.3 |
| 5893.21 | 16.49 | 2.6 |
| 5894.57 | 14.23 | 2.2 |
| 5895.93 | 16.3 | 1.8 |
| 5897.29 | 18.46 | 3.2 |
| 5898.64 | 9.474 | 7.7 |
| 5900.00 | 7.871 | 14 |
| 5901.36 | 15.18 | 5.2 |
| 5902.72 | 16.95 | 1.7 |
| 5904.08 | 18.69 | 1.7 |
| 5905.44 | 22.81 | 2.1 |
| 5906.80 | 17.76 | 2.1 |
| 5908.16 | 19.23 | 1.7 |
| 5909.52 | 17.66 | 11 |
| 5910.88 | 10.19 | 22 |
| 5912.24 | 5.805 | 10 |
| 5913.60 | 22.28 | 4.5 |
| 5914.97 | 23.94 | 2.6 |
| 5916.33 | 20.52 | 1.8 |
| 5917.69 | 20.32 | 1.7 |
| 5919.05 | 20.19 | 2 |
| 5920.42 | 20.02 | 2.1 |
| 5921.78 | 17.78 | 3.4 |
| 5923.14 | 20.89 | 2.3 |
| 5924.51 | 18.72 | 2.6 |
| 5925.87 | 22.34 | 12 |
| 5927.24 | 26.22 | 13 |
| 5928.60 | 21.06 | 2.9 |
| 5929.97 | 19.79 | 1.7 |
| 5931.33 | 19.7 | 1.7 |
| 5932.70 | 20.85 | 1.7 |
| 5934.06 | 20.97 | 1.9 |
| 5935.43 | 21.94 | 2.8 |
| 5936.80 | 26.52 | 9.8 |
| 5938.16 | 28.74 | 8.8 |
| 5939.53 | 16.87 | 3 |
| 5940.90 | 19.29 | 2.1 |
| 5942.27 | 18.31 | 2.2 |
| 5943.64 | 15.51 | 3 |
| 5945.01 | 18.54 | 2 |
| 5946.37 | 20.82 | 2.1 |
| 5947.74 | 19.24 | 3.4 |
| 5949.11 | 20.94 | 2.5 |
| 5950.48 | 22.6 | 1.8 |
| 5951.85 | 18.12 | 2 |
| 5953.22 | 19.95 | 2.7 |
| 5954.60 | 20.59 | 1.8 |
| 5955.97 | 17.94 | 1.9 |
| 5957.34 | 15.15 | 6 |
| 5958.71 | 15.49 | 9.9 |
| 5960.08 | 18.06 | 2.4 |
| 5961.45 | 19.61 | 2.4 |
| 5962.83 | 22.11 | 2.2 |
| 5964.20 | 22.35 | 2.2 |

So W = 0.24 mag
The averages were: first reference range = 18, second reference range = 20.9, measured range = 16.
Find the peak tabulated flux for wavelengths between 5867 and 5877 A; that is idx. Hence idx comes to 25.84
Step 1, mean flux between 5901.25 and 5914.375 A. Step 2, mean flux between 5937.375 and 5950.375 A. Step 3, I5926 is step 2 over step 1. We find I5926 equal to 1.19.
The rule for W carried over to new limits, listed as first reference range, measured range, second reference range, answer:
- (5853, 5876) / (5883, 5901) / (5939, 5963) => 0.45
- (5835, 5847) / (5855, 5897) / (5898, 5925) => 0.05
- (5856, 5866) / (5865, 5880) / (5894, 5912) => -0.03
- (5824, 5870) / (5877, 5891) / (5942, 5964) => 0.22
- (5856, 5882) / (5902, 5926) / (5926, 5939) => 0.19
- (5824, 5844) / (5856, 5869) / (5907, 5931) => -0.07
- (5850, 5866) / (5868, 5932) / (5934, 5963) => 0.18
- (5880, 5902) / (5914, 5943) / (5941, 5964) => -0.23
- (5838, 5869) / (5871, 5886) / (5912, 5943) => 0.04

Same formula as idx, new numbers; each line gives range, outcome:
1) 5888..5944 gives 28.74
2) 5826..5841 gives 23.43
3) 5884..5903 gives 18.46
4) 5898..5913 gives 22.81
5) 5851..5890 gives 32.17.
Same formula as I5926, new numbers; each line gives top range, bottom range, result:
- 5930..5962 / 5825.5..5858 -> 1.07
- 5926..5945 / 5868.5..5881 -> 1.06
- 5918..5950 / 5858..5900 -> 1.18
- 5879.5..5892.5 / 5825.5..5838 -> 0.77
